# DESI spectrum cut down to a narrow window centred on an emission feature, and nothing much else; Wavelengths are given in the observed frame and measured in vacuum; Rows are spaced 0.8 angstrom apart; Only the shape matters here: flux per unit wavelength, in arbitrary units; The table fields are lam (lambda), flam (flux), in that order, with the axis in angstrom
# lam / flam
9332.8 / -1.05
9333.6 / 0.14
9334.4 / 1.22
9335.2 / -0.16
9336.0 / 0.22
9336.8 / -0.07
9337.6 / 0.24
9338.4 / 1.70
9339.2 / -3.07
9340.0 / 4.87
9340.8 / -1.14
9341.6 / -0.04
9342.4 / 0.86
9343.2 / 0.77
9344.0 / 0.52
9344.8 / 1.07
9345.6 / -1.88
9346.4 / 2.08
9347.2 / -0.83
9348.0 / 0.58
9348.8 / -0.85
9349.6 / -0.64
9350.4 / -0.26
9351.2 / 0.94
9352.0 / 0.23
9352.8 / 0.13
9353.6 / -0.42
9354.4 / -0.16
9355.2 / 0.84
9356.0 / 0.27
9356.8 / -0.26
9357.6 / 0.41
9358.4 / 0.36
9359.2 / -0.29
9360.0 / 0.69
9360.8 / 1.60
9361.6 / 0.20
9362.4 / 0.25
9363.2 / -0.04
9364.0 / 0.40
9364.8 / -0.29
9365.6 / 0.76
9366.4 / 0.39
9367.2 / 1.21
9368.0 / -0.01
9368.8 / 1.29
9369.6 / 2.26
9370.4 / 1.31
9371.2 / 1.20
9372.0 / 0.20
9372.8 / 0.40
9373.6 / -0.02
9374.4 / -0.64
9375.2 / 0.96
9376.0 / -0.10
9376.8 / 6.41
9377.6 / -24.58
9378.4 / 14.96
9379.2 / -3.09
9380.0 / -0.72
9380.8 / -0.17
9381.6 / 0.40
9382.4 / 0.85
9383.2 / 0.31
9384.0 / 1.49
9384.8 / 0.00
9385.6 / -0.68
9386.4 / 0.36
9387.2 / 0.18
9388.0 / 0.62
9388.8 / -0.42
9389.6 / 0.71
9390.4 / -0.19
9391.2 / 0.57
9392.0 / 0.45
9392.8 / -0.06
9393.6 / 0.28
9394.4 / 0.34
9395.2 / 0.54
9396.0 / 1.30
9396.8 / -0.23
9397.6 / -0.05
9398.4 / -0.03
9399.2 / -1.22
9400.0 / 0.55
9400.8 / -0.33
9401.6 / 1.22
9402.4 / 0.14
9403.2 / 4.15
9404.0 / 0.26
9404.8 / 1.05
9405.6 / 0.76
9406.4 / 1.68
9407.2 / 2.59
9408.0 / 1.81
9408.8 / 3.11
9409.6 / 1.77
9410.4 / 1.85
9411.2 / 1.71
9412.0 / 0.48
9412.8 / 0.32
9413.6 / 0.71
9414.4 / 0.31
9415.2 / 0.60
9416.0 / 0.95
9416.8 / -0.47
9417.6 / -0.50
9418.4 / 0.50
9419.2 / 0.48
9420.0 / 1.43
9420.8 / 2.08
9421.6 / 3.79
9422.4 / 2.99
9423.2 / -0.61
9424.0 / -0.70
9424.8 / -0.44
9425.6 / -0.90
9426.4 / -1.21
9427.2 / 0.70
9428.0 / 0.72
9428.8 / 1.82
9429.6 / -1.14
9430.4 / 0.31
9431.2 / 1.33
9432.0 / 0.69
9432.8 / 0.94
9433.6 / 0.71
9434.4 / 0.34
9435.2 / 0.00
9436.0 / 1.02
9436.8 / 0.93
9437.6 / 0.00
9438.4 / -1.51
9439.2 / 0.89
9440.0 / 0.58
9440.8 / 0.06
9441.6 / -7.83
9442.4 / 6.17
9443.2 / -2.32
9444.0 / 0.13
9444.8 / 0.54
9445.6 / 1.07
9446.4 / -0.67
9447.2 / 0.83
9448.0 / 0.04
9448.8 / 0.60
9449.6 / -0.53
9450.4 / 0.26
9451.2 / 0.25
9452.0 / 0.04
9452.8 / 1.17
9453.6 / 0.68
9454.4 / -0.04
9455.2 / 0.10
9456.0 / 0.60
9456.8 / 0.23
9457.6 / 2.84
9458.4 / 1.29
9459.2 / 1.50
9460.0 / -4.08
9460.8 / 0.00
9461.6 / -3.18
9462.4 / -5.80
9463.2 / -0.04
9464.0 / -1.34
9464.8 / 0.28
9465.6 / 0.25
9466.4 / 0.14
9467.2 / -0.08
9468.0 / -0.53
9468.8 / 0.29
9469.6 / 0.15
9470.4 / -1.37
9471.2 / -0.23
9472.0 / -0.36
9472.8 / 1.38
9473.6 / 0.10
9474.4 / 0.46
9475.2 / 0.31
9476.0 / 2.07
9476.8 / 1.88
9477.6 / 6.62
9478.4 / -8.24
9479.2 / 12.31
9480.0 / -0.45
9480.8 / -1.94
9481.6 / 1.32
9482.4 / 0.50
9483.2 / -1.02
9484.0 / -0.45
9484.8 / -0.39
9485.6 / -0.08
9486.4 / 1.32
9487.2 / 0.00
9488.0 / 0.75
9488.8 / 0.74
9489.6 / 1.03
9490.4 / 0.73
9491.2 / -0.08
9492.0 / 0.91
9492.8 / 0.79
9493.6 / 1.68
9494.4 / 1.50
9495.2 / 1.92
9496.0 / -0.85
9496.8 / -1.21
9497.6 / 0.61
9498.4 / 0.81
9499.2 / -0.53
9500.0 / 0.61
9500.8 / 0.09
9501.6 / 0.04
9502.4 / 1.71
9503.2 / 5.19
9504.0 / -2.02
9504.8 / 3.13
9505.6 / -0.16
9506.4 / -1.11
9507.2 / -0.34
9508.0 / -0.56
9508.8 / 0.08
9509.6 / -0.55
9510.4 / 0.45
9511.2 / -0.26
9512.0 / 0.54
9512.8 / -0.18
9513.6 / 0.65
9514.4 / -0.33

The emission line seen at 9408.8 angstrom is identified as H-beta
